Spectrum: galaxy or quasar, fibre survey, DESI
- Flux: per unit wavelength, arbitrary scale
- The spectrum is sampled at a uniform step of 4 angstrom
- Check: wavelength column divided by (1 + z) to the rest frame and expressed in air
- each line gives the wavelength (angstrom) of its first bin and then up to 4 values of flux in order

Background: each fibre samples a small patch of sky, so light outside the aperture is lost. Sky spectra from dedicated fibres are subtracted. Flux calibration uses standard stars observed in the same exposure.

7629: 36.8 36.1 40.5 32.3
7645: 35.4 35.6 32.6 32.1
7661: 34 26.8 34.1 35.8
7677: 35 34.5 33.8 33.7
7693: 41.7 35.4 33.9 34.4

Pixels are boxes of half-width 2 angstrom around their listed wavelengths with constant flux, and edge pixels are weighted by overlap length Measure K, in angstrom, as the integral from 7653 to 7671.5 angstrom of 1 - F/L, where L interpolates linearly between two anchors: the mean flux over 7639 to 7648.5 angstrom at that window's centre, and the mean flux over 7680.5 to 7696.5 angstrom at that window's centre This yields 1.6 angstrom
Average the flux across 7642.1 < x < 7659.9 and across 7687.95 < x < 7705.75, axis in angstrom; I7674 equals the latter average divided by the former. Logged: 1.1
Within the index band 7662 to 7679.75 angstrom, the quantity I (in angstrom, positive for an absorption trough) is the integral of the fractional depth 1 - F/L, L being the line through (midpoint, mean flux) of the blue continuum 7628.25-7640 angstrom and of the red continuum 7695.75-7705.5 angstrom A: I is 1.4 angstrom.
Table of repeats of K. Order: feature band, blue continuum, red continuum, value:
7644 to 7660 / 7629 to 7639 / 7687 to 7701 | 1.58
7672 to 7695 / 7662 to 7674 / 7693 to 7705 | -1.23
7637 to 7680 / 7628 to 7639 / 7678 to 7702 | 3.65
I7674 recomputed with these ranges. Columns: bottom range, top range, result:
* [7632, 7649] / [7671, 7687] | 0.97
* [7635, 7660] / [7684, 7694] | 1.04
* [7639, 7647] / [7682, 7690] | 1.00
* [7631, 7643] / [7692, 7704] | 1.00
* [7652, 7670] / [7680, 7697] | 1.13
